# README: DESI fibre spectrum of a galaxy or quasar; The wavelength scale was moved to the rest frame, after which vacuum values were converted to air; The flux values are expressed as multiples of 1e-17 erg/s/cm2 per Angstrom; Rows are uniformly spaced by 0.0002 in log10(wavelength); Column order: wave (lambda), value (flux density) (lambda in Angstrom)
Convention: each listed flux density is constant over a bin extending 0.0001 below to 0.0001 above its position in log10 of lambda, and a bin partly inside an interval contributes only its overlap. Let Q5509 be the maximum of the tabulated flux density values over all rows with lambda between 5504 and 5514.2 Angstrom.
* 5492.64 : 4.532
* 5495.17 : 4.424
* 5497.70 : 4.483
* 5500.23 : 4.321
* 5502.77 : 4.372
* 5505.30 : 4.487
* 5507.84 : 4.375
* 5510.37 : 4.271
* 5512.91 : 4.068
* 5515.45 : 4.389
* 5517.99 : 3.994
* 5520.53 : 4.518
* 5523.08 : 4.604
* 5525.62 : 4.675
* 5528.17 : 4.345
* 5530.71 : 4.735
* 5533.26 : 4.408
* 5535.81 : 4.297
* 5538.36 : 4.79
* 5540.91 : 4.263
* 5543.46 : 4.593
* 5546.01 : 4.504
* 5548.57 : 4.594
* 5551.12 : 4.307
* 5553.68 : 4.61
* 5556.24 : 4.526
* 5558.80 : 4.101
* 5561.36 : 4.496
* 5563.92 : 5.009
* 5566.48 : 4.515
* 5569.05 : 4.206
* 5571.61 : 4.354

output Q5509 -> 4.487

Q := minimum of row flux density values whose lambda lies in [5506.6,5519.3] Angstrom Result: 3.994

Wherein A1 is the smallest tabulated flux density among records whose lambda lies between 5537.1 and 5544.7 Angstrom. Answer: 4.263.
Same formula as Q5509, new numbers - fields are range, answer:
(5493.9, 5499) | 4.483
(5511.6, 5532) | 4.735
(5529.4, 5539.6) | 4.79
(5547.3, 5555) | 4.61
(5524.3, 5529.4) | 4.675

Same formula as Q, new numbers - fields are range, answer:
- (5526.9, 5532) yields 4.345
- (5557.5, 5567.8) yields 4.101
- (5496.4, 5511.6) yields 4.271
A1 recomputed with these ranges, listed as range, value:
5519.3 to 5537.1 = 4.297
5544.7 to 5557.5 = 4.307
